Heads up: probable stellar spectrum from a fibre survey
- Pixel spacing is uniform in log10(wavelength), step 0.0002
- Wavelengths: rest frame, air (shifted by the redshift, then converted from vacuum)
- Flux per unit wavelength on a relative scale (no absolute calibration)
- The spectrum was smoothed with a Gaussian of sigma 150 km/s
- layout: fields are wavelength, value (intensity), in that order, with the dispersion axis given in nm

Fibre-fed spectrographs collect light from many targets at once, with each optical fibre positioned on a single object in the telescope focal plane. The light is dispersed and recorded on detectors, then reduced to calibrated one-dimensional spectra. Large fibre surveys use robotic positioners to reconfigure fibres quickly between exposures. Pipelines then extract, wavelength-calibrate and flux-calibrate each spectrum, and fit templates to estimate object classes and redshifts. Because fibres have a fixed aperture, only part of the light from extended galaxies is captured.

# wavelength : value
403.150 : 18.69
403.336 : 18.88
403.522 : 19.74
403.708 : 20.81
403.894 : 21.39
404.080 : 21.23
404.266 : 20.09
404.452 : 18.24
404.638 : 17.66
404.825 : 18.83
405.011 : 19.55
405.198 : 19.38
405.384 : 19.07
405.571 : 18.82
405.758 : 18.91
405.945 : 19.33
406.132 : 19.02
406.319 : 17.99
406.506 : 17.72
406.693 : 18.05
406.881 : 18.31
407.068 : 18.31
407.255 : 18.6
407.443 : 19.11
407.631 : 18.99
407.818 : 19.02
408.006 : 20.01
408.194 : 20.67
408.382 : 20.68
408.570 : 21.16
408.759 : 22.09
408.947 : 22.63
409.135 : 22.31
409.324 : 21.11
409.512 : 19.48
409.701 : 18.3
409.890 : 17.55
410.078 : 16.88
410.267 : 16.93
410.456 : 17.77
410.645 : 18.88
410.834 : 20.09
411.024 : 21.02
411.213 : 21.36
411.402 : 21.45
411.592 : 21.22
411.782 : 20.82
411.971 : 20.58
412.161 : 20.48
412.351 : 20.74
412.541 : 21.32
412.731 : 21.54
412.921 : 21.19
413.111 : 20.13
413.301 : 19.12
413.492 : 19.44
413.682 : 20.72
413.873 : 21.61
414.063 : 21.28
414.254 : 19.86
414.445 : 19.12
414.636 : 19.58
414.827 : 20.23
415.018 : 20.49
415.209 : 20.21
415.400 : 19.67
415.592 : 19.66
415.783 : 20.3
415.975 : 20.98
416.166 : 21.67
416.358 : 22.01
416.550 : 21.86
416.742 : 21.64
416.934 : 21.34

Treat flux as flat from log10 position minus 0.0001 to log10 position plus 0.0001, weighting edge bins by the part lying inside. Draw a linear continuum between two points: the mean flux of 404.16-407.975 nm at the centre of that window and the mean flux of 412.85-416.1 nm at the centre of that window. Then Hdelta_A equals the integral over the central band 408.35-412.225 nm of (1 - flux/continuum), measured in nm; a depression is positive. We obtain -0.12 nm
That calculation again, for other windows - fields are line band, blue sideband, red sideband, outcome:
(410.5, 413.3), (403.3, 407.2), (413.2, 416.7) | -0.09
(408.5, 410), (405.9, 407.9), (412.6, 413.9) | -0.10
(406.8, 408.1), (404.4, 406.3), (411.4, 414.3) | 0.03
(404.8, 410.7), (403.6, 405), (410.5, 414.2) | 0.26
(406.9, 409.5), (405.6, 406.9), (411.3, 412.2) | -0.12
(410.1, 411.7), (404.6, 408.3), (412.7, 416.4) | 0.00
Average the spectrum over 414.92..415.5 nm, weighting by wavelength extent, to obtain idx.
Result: 20.1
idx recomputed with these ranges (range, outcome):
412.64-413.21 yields 21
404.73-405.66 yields 19.1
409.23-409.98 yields 19.1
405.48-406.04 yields 19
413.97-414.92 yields 20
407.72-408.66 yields 20.3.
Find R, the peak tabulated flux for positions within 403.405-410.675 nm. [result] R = 22.63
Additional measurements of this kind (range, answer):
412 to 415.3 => 21.61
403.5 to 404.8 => 21.39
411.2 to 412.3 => 21.45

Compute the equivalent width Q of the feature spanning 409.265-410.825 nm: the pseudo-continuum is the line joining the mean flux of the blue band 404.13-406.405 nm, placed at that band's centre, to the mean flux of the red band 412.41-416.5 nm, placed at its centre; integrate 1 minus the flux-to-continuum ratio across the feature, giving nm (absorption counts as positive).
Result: 0.108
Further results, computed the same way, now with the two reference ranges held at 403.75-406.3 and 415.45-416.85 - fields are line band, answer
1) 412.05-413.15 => -0.02 nm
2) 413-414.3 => 0.02 nm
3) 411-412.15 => -0.04 nm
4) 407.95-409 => -0.07 nm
